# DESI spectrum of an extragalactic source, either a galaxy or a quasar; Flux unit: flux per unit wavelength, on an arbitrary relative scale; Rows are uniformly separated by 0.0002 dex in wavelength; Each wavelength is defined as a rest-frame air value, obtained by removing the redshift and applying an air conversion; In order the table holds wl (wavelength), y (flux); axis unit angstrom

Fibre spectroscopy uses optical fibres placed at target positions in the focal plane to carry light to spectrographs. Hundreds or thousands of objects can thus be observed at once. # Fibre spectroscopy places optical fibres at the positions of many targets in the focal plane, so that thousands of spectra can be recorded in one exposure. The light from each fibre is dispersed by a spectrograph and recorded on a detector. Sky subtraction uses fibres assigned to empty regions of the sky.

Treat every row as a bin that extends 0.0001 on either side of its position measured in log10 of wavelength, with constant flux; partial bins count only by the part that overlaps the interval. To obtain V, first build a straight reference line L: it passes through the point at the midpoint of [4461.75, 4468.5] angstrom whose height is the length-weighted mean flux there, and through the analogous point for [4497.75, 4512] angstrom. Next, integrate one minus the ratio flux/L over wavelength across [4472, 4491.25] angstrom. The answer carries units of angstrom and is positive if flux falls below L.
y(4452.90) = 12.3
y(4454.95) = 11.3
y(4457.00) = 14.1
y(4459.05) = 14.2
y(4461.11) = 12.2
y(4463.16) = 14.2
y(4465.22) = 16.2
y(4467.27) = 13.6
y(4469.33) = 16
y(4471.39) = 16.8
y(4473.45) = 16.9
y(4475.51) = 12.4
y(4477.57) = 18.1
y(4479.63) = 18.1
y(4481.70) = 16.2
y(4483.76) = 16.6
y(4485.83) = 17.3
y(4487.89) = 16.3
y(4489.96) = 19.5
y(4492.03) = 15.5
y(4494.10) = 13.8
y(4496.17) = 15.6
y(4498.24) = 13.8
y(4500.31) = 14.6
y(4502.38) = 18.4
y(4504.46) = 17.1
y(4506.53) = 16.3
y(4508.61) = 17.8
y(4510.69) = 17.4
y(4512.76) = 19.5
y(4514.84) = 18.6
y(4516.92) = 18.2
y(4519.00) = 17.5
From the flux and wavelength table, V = -1.70 angstrom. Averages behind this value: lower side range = 14.6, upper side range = 16.7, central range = 16.8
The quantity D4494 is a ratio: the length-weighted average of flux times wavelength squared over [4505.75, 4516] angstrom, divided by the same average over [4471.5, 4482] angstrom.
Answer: 1.11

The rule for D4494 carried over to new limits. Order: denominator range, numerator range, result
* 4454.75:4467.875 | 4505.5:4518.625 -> 1.33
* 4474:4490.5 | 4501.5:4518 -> 1.08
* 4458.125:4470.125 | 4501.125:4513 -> 1.25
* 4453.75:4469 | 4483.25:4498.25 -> 1.19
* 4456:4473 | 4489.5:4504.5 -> 1.09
